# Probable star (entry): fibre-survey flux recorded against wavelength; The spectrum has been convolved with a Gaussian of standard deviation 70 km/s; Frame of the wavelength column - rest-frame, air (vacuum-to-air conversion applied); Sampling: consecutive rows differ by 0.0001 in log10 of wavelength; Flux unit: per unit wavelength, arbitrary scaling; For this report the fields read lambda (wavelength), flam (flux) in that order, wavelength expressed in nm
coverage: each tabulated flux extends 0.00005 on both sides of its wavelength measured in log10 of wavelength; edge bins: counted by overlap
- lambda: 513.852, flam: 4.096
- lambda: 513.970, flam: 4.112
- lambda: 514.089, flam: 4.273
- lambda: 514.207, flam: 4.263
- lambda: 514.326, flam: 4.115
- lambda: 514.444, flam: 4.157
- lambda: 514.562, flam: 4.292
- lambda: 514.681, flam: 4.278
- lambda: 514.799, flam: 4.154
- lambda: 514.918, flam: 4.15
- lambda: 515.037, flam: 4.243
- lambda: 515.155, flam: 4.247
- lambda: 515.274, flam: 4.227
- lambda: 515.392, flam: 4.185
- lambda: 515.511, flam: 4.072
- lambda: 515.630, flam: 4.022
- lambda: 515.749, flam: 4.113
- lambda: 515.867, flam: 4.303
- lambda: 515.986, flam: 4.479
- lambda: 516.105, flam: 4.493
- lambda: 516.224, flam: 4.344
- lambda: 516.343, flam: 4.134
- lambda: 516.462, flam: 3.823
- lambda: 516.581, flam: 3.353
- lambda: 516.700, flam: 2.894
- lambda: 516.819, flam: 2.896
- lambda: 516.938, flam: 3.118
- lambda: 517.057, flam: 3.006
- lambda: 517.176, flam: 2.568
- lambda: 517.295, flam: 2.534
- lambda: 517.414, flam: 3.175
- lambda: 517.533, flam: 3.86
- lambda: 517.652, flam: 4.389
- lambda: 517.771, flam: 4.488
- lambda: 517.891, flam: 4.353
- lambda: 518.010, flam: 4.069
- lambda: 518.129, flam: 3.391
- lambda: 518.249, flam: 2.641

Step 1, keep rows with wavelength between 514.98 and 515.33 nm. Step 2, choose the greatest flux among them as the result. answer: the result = 4.247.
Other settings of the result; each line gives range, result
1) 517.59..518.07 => 4.488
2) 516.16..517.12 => 4.344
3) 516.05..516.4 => 4.493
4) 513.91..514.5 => 4.273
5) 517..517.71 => 4.389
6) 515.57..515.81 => 4.113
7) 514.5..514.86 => 4.292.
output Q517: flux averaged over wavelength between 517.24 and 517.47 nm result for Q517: 2.86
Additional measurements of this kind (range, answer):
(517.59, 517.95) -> 4.4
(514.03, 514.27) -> 4.26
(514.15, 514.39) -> 4.19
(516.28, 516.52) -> 3.98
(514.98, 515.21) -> 4.26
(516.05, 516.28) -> 4.42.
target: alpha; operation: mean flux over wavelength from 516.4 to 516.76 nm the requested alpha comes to 3.36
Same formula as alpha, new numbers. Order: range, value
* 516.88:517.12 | 3.06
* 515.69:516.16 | 4.35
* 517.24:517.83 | 3.7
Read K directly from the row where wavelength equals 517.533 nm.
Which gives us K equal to 3.86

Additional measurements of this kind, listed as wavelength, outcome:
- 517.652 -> 4.389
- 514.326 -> 4.115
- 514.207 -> 4.263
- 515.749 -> 4.113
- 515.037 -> 4.243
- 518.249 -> 2.641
